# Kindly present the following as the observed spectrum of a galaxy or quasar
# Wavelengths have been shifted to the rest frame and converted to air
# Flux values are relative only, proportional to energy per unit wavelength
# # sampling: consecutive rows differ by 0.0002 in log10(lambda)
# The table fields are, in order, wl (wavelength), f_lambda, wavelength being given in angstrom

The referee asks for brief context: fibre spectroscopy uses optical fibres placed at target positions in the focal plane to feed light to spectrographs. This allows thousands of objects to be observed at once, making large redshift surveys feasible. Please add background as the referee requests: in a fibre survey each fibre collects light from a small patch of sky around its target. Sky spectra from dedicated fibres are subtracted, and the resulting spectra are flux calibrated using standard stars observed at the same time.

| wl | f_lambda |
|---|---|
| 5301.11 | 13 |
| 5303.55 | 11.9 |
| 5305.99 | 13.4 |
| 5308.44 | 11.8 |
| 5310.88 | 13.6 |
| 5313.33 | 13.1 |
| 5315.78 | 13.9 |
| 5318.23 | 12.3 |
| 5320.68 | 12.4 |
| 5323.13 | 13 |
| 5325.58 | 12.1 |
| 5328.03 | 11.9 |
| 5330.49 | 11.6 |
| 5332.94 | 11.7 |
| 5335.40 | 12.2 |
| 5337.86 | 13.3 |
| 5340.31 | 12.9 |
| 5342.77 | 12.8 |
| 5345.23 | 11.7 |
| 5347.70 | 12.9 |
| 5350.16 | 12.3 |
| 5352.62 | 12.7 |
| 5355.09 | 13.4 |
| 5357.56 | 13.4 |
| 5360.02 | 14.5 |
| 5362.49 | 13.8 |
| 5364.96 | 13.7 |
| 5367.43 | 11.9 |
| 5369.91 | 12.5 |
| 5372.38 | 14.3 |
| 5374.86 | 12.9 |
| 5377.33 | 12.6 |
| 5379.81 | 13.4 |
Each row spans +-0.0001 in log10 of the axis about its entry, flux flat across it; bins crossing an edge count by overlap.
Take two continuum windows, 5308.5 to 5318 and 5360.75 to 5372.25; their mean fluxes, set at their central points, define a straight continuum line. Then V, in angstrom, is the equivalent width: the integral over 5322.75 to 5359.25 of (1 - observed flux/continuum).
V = 1.76 angstrom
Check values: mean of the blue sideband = 13.2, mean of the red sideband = 13.2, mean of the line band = 12.5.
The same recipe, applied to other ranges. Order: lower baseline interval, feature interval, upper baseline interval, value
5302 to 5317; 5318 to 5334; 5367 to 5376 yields 1.0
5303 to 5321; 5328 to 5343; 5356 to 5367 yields 1.0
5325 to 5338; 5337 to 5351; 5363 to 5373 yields -0.3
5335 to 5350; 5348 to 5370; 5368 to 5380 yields -0.5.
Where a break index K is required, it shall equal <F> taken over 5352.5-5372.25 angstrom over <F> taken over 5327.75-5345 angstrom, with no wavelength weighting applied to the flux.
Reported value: 1.08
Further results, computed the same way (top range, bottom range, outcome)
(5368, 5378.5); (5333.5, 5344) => 1.02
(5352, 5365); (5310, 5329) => 1.06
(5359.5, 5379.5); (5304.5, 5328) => 1.03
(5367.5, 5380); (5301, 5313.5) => 1.02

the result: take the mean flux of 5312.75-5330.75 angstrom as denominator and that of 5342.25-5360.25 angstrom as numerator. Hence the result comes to 1.03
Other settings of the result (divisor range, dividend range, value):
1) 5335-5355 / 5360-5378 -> 1.04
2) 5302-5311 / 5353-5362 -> 1.09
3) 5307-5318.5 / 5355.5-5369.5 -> 1.03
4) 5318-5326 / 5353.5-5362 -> 1.10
